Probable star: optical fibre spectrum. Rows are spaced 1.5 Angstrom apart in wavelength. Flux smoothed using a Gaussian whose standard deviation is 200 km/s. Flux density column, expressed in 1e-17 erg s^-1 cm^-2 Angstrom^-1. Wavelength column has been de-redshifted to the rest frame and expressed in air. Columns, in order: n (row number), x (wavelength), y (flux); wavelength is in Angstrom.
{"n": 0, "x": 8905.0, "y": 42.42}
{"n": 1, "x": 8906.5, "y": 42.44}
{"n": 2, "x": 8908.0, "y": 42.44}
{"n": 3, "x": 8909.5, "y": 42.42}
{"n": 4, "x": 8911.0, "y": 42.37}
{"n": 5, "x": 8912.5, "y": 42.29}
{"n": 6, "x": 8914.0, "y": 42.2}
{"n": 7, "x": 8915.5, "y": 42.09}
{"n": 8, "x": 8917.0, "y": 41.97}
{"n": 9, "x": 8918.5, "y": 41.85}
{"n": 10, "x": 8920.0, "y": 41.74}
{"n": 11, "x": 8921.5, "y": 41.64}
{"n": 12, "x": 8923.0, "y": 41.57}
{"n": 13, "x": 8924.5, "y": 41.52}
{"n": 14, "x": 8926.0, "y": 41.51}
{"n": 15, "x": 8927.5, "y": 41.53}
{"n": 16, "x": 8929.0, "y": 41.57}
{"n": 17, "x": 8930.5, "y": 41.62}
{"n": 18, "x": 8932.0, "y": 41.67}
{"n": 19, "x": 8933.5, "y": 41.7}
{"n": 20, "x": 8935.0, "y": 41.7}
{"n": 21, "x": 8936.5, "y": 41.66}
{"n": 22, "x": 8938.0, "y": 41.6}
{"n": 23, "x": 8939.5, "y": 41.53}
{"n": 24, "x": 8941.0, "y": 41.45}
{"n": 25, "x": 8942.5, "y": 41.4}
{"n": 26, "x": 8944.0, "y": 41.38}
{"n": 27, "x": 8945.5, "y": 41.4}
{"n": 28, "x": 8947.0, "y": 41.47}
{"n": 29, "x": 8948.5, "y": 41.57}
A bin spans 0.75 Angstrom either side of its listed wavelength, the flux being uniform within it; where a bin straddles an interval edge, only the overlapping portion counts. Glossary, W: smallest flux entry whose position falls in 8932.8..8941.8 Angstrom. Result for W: 41.45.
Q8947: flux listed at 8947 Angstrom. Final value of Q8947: 41.47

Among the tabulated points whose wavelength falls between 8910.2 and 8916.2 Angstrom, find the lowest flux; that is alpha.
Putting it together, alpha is 42.09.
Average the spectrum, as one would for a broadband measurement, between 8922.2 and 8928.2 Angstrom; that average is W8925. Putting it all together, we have 41.5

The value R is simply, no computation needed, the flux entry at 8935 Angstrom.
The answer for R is 41.7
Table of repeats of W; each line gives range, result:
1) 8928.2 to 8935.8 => 41.57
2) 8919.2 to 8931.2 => 41.51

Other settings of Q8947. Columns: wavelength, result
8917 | 41.97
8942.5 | 41.4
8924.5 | 41.52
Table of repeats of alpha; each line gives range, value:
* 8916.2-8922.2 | 41.64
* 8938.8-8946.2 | 41.38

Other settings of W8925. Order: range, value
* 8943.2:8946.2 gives 41.4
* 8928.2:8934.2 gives 41.6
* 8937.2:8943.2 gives 41.5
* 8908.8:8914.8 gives 42.3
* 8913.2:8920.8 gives 42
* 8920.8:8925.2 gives 41.6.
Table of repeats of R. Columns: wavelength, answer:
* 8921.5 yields 41.64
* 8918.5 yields 41.85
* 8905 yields 42.42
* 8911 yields 42.37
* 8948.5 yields 41.57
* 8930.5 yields 41.62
